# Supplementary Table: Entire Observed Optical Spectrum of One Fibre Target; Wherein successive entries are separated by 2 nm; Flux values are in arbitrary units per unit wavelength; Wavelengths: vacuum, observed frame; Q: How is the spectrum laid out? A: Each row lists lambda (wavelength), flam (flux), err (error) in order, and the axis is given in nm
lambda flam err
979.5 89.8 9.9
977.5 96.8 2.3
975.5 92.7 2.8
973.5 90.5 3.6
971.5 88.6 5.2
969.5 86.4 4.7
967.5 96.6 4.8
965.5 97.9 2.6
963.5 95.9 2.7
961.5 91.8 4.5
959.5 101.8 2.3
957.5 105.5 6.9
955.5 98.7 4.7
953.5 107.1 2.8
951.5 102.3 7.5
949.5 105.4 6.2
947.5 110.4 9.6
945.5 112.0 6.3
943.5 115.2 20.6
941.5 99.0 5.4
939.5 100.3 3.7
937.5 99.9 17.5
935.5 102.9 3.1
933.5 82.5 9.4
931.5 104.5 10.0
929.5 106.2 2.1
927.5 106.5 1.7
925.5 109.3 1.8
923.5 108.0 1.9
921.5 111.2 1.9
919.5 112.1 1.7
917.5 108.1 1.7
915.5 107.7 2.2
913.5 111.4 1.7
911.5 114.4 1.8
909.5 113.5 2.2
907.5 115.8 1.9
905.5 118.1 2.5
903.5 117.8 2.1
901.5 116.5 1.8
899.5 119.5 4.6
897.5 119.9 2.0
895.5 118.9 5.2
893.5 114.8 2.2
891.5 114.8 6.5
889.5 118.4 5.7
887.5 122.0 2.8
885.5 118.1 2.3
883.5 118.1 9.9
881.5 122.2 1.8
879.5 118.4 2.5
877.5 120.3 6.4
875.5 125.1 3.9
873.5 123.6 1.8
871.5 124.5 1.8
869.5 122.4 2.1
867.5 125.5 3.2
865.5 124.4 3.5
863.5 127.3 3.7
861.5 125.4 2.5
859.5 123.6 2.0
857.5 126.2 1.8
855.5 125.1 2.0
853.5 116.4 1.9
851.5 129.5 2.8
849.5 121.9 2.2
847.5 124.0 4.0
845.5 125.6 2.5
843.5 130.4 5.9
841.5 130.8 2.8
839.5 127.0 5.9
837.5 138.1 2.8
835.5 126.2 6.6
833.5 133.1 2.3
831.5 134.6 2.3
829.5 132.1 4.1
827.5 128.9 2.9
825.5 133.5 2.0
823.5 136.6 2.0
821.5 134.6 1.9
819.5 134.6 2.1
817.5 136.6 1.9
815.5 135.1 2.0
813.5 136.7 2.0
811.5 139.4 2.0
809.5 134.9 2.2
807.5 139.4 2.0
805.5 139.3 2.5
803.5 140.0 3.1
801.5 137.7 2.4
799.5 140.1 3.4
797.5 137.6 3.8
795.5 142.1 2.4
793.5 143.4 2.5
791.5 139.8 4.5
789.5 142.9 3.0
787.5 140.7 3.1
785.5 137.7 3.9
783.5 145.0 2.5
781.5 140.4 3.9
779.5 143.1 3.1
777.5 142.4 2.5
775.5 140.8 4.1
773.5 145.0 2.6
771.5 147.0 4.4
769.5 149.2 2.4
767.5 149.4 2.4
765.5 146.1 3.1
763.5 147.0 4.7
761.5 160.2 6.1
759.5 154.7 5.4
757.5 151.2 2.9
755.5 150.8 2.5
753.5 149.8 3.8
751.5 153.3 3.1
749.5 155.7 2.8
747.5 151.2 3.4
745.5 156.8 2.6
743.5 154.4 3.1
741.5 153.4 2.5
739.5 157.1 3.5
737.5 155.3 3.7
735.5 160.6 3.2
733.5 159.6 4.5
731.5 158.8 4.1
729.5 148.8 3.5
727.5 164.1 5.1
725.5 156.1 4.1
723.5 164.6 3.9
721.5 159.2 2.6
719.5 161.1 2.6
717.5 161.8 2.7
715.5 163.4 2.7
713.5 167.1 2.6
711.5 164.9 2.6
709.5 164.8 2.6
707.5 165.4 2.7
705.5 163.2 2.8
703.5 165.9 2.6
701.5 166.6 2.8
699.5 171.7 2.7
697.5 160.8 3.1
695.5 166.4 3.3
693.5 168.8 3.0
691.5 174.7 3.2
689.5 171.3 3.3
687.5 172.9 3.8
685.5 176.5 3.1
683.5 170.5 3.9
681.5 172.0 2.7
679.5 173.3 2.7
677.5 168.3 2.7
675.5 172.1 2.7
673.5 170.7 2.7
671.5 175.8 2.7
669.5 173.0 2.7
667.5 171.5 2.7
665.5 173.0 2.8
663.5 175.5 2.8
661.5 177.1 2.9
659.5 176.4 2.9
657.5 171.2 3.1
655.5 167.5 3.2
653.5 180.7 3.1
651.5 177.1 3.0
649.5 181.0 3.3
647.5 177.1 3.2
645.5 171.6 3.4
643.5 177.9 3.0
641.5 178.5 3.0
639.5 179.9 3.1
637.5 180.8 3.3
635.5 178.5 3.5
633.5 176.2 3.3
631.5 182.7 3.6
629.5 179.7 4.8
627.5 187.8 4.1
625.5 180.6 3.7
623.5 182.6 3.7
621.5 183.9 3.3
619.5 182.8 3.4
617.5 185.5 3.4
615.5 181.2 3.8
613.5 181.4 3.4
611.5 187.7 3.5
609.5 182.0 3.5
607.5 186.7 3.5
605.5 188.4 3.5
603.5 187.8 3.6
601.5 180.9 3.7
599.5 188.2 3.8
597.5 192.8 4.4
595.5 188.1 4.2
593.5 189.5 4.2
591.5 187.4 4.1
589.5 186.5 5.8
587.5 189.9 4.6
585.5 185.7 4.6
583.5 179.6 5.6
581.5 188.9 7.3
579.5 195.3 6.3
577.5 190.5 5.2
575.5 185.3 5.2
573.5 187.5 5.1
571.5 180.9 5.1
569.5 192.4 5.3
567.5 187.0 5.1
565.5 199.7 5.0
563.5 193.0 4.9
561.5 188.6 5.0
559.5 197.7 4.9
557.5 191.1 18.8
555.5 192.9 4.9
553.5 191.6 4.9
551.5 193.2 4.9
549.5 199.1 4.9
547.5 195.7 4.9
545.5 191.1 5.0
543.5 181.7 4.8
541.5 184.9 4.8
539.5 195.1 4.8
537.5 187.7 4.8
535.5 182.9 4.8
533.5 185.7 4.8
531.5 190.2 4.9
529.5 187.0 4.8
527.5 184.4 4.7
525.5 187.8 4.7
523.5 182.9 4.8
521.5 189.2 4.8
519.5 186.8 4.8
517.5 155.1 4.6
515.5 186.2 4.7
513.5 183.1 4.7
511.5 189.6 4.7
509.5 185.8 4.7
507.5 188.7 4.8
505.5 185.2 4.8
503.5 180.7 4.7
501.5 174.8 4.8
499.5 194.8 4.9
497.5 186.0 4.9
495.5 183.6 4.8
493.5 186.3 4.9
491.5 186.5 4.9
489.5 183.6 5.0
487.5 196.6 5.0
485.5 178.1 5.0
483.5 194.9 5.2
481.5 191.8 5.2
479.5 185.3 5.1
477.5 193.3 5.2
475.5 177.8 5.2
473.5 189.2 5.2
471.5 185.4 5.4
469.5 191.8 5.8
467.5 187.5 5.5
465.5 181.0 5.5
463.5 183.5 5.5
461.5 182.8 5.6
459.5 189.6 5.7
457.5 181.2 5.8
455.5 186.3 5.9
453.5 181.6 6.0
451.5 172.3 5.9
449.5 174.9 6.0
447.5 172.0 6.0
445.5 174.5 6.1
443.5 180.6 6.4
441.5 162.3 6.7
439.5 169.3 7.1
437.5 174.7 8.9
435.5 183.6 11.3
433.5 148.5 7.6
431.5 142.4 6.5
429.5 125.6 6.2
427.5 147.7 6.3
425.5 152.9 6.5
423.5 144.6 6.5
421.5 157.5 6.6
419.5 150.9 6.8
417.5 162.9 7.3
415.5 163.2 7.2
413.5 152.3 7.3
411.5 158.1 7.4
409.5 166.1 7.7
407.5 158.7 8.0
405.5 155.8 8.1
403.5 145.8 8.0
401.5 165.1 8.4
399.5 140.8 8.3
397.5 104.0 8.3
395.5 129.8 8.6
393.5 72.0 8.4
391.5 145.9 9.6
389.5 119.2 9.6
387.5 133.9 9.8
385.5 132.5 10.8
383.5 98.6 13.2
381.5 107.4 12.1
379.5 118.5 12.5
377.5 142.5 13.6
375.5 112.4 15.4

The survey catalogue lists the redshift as 0.00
